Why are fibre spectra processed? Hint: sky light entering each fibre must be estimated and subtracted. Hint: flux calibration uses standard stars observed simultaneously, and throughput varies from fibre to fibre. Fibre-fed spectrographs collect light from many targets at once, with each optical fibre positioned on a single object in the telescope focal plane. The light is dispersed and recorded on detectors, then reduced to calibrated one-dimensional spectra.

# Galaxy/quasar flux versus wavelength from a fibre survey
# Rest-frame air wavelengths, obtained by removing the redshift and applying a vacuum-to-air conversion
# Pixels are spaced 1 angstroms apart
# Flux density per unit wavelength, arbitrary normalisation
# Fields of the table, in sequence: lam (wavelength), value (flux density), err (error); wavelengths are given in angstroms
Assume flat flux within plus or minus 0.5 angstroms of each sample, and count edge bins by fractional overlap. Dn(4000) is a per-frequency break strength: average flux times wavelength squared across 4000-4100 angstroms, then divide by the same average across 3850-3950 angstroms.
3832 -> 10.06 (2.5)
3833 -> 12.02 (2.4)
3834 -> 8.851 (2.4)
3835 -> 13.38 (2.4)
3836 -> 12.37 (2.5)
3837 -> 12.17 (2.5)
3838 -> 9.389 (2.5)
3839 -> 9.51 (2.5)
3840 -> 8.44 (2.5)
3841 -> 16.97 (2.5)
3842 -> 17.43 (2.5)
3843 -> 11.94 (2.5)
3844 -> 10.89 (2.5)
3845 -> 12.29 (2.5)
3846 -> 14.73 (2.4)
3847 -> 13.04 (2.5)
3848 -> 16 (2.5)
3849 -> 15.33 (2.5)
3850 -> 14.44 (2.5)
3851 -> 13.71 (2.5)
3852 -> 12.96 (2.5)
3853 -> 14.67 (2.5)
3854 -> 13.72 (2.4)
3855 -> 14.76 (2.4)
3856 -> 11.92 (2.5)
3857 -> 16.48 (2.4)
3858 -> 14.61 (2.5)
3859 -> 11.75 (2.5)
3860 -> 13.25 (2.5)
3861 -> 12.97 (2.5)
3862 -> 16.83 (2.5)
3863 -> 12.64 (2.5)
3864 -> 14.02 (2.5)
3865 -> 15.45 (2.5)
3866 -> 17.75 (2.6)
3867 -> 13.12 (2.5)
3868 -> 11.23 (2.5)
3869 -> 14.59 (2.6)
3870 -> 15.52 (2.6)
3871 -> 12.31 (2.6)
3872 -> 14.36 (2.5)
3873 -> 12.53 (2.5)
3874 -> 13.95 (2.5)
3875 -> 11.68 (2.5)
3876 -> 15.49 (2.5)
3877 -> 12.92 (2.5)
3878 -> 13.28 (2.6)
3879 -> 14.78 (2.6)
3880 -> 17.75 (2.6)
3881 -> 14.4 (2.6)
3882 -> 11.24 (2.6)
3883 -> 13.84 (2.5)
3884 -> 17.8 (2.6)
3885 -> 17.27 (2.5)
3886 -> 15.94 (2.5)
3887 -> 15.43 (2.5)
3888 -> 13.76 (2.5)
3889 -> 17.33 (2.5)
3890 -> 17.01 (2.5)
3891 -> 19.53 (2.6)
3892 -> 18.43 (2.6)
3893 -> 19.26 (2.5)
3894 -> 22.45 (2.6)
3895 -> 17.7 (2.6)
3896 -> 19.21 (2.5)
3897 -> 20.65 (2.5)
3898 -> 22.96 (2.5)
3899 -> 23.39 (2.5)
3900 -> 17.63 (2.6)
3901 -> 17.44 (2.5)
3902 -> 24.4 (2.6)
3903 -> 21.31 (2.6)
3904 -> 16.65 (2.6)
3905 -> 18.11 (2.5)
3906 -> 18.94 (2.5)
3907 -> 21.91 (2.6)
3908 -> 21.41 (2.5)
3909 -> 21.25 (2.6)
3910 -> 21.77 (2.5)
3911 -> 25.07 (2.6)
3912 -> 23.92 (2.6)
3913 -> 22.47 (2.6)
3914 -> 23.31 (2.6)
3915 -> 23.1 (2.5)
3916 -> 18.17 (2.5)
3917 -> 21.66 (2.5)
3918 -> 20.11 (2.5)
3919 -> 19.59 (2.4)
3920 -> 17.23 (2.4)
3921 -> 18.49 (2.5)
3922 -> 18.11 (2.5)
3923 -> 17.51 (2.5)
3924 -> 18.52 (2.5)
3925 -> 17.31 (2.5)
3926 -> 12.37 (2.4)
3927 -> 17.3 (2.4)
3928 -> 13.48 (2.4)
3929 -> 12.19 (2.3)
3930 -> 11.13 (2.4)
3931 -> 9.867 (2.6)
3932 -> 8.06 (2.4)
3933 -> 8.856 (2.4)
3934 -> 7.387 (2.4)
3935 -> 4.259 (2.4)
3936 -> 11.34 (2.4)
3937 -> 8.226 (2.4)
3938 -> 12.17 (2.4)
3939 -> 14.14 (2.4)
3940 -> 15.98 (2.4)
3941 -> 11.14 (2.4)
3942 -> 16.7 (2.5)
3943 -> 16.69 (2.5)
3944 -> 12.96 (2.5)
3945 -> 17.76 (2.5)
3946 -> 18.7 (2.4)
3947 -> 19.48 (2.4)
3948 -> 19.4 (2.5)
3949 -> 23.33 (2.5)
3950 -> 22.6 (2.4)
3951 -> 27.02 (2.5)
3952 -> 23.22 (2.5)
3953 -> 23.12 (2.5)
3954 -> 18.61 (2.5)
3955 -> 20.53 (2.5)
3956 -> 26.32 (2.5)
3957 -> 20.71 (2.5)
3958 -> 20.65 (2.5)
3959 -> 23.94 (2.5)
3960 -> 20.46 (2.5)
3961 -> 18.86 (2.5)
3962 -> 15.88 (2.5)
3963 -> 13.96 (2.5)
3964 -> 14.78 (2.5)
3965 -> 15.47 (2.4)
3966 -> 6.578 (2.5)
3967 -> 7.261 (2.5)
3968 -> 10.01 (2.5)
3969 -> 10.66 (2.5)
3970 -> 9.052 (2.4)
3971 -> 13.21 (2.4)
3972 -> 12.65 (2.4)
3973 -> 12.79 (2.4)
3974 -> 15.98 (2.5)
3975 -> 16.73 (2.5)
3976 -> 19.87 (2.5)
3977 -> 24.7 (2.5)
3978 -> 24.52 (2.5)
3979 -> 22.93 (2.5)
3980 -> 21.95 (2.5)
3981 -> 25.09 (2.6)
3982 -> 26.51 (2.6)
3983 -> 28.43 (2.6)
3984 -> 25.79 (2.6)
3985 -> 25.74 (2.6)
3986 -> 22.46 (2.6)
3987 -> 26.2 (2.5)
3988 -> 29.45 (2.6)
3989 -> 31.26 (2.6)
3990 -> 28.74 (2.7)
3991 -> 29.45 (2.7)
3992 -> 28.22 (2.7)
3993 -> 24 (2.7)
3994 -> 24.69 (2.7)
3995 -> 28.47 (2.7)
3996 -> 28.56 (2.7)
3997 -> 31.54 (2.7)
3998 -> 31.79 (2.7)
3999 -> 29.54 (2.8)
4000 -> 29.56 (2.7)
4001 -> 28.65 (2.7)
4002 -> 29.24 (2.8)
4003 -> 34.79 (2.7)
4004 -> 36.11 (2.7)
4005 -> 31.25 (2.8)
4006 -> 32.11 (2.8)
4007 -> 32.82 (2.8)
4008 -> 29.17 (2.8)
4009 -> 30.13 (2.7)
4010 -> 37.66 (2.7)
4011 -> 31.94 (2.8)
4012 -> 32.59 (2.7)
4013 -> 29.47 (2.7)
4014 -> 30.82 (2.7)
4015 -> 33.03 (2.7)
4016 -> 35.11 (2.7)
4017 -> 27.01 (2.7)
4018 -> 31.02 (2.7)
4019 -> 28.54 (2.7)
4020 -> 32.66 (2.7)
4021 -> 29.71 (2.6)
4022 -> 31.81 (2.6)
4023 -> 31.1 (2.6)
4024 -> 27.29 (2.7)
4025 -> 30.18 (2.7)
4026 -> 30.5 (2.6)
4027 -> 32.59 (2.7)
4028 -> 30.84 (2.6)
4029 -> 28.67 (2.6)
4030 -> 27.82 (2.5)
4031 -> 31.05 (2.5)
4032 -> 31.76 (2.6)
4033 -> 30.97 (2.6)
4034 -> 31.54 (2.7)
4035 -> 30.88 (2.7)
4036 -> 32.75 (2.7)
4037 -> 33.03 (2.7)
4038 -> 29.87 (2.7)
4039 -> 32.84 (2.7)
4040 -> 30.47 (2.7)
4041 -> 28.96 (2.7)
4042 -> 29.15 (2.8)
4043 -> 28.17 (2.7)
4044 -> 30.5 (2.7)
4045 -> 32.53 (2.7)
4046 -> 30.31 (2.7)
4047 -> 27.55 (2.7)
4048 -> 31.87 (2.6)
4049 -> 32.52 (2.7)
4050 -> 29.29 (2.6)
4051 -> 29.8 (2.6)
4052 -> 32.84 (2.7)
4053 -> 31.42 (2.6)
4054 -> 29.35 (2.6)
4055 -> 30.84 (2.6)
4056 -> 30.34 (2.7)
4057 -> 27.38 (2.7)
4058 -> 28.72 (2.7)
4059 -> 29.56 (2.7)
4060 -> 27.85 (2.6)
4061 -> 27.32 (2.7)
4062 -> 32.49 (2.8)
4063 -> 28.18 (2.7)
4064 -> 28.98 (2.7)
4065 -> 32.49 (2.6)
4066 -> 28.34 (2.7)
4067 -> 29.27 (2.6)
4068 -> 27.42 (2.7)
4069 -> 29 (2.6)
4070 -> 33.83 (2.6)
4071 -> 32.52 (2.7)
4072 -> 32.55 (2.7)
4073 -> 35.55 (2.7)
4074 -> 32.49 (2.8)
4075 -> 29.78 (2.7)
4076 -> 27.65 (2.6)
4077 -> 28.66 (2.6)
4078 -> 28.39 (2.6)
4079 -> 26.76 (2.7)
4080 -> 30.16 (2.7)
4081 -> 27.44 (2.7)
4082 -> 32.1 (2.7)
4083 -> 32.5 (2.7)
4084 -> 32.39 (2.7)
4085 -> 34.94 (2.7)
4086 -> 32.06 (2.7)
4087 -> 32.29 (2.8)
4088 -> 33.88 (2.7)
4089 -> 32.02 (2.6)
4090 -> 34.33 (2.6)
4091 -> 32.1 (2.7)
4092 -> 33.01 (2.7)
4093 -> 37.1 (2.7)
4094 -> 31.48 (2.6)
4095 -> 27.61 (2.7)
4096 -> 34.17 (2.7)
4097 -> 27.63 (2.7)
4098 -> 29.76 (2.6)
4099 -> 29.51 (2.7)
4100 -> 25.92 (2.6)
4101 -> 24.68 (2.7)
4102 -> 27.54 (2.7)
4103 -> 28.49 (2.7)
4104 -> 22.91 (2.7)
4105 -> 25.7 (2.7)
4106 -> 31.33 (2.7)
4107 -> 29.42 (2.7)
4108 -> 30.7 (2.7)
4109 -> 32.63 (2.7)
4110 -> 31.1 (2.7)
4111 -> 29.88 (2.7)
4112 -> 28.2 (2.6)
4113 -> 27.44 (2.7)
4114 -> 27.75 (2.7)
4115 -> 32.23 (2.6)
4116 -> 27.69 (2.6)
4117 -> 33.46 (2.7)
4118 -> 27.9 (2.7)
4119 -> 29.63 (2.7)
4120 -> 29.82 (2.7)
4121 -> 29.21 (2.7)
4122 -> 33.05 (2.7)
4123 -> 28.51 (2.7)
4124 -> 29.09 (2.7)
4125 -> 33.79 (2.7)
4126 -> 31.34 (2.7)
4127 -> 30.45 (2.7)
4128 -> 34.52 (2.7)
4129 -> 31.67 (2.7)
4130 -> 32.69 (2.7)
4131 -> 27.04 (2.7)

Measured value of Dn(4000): 2.0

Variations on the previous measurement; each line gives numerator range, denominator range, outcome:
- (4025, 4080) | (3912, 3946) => 2.11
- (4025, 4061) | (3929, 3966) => 1.95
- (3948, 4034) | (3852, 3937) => 1.64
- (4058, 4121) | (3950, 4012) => 1.34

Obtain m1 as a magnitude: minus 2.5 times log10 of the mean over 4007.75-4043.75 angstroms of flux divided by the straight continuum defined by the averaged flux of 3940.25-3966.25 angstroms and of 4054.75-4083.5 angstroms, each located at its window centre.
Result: -0.197 mag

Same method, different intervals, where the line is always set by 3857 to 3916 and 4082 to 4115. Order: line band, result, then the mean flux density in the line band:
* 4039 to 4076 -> -0.09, 30.3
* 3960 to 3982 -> 0.36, 16.2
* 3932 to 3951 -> 0.38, 14.7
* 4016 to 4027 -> -0.18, 30.3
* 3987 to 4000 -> -0.20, 28.7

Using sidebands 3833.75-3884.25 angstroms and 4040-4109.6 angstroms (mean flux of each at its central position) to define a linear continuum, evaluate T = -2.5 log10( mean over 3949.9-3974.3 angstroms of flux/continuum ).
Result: 0.26 mag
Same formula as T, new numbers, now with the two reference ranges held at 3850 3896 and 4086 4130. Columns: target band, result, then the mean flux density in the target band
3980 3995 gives -0.19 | 26.7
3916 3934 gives 0.20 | 15.3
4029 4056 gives -0.18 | 30.7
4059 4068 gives -0.07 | 29.3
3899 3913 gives -0.22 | 20.9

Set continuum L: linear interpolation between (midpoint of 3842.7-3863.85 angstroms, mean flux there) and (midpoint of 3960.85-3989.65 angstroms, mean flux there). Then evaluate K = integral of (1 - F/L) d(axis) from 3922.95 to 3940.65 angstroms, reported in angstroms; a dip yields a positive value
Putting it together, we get 5.2 angstroms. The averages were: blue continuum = 13.8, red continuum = 19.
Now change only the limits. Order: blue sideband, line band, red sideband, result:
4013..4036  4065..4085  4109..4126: -0.1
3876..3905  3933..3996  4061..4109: 9.7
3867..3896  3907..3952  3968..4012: 6.5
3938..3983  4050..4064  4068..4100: -0.6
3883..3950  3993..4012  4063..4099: -4.9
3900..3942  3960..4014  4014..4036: 3.9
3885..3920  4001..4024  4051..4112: -4.6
